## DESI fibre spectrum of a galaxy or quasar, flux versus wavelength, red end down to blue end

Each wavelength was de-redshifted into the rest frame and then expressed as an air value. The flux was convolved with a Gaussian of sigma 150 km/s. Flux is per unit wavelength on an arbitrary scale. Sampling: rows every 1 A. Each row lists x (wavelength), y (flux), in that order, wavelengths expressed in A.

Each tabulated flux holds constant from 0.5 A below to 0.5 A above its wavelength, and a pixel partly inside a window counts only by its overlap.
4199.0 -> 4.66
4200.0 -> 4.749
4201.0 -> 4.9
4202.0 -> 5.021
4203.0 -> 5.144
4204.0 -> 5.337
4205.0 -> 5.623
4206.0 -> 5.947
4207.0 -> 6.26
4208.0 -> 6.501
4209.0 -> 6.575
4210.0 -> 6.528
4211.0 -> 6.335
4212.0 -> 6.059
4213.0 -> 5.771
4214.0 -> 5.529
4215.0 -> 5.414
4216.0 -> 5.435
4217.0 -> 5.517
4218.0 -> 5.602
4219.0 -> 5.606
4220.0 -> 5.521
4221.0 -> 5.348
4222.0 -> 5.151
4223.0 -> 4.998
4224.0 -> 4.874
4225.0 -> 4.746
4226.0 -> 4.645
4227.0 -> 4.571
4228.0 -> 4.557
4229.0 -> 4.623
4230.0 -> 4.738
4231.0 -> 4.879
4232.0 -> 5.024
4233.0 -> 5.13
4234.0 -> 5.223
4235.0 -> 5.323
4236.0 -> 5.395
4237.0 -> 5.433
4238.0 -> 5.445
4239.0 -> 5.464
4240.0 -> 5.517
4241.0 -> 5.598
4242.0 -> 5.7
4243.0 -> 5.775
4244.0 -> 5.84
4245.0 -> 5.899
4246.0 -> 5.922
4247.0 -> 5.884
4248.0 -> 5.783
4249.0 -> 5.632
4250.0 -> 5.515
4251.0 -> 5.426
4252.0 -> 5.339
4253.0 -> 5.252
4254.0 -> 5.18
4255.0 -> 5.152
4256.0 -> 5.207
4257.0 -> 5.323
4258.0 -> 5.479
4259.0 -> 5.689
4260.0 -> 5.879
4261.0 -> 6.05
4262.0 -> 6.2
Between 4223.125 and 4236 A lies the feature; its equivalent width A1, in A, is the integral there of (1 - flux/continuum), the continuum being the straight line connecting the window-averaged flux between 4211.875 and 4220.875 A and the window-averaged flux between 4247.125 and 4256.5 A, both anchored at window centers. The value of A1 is 1.5 A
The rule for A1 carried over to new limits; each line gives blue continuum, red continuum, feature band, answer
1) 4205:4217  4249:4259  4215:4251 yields 2.10 A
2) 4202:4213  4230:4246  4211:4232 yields 1.94 A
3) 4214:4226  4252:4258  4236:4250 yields -1.08 A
